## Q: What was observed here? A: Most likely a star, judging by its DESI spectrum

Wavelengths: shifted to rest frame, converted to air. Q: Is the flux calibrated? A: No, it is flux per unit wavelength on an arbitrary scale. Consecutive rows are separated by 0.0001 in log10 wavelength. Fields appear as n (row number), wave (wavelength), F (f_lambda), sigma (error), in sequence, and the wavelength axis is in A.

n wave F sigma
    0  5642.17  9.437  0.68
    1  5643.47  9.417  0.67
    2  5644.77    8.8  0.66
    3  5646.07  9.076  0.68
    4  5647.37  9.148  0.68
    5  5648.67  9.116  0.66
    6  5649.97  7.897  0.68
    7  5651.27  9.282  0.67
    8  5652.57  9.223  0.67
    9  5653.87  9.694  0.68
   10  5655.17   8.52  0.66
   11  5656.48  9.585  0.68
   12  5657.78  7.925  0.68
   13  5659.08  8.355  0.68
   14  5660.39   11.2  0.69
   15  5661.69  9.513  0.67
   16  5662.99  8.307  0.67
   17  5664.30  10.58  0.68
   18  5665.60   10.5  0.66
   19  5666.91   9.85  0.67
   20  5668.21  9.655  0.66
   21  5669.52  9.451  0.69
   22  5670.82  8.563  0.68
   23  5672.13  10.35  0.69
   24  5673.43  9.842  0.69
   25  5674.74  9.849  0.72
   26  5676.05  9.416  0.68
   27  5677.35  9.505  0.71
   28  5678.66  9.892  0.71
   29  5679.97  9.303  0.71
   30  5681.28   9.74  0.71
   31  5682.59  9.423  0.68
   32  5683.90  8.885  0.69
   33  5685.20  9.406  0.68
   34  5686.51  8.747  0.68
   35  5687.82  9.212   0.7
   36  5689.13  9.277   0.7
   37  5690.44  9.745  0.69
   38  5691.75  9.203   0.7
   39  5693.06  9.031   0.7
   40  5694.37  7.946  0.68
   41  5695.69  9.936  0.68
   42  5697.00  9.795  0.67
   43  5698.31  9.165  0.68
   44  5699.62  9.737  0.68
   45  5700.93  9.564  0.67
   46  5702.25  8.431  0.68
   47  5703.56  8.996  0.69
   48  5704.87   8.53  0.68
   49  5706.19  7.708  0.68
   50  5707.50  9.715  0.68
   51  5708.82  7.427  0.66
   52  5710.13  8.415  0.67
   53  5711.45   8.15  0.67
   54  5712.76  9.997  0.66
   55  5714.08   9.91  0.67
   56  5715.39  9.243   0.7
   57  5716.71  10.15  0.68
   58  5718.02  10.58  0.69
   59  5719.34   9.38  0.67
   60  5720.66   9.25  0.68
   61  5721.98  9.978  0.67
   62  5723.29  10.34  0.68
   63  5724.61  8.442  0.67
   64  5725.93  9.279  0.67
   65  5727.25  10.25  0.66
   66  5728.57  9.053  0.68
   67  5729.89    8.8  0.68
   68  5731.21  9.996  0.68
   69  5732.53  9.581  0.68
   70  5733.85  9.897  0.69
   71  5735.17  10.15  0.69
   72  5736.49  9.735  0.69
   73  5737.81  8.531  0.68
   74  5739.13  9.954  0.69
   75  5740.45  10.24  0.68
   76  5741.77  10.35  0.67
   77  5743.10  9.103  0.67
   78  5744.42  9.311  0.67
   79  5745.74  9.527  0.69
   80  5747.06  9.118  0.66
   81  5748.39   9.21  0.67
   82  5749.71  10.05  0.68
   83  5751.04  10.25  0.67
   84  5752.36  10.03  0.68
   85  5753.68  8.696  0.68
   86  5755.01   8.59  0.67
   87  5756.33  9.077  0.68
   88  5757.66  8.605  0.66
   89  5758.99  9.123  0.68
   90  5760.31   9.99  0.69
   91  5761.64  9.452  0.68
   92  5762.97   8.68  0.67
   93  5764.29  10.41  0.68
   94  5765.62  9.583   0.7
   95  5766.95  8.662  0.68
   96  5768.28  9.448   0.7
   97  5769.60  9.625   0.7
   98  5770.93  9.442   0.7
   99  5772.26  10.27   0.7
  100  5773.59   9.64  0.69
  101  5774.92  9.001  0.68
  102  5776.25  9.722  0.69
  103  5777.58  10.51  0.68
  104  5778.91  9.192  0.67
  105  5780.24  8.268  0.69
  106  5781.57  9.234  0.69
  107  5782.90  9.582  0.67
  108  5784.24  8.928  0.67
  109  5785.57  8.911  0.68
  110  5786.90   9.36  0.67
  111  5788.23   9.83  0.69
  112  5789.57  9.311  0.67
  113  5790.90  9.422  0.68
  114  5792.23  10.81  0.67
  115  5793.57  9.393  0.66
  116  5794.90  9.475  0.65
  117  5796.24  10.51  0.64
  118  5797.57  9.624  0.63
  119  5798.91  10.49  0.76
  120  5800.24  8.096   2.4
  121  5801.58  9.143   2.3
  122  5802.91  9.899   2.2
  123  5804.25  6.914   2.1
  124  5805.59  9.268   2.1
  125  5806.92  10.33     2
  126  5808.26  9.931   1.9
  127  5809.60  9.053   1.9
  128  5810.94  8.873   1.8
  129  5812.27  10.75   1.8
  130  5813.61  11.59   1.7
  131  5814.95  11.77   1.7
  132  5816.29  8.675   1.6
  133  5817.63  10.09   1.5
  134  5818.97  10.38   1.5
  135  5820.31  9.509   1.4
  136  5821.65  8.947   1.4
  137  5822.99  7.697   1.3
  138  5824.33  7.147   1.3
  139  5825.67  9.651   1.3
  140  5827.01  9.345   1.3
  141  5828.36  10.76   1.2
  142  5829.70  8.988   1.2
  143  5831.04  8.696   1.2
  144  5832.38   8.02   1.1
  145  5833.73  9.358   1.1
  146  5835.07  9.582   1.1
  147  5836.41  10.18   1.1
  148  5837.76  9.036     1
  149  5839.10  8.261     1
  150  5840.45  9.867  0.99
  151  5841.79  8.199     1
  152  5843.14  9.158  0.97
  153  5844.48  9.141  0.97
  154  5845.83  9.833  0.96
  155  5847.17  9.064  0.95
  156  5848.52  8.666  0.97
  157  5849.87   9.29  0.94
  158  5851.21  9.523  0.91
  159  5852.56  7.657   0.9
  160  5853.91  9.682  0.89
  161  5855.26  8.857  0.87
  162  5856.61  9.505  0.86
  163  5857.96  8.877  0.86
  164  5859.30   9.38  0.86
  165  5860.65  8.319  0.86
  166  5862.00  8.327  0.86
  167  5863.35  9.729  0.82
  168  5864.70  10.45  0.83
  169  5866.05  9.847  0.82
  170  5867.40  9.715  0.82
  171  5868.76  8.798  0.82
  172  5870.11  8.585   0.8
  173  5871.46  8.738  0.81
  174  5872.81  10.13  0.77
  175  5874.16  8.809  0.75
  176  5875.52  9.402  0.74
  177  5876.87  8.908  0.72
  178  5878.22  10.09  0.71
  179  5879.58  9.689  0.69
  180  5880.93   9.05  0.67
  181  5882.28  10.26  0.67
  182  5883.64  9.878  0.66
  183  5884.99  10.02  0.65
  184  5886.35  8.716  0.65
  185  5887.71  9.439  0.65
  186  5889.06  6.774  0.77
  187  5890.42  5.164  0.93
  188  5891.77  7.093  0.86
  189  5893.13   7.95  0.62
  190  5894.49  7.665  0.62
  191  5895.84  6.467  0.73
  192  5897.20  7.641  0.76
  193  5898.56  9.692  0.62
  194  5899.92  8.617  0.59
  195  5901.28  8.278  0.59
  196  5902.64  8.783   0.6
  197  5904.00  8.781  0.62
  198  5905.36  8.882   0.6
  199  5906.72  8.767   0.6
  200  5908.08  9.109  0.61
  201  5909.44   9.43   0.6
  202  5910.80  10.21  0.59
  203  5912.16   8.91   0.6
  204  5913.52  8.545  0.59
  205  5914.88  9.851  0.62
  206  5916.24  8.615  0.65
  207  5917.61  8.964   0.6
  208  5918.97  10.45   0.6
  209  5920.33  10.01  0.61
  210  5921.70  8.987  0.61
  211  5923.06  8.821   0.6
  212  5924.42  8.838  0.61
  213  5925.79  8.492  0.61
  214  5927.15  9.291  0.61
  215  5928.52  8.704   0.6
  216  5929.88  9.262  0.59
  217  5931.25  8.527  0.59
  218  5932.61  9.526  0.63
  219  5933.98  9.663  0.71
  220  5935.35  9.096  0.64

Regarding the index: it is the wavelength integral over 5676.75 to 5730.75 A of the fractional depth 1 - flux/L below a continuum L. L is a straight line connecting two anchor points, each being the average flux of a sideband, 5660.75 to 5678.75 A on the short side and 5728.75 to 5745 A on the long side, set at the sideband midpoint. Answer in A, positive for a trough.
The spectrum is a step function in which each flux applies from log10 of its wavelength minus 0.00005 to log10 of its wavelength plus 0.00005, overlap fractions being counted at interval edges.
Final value 2.2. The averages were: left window 9.68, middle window 9.26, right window 9.62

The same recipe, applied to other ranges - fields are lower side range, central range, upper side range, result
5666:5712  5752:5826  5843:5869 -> -1.9 A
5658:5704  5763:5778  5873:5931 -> -0.7 A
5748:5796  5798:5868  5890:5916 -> -2.5 A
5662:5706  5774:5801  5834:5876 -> -0.7 A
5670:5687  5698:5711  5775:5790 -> 0.9 A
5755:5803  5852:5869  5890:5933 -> -0.4 A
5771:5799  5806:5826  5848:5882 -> -0.4 A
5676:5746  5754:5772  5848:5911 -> -0.2 A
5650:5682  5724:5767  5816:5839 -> -0.6 A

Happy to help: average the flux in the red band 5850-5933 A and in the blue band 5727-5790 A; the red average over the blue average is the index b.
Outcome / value 0.9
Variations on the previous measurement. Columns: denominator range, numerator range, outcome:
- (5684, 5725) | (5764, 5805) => 1.02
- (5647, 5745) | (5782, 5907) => 0.98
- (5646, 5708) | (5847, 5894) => 0.97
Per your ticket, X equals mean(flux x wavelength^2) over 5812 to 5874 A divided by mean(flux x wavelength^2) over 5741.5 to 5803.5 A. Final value 1.0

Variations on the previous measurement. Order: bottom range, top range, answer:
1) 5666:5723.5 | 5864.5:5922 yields 1.02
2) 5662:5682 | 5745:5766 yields 1.00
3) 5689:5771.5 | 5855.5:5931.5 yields 1.01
